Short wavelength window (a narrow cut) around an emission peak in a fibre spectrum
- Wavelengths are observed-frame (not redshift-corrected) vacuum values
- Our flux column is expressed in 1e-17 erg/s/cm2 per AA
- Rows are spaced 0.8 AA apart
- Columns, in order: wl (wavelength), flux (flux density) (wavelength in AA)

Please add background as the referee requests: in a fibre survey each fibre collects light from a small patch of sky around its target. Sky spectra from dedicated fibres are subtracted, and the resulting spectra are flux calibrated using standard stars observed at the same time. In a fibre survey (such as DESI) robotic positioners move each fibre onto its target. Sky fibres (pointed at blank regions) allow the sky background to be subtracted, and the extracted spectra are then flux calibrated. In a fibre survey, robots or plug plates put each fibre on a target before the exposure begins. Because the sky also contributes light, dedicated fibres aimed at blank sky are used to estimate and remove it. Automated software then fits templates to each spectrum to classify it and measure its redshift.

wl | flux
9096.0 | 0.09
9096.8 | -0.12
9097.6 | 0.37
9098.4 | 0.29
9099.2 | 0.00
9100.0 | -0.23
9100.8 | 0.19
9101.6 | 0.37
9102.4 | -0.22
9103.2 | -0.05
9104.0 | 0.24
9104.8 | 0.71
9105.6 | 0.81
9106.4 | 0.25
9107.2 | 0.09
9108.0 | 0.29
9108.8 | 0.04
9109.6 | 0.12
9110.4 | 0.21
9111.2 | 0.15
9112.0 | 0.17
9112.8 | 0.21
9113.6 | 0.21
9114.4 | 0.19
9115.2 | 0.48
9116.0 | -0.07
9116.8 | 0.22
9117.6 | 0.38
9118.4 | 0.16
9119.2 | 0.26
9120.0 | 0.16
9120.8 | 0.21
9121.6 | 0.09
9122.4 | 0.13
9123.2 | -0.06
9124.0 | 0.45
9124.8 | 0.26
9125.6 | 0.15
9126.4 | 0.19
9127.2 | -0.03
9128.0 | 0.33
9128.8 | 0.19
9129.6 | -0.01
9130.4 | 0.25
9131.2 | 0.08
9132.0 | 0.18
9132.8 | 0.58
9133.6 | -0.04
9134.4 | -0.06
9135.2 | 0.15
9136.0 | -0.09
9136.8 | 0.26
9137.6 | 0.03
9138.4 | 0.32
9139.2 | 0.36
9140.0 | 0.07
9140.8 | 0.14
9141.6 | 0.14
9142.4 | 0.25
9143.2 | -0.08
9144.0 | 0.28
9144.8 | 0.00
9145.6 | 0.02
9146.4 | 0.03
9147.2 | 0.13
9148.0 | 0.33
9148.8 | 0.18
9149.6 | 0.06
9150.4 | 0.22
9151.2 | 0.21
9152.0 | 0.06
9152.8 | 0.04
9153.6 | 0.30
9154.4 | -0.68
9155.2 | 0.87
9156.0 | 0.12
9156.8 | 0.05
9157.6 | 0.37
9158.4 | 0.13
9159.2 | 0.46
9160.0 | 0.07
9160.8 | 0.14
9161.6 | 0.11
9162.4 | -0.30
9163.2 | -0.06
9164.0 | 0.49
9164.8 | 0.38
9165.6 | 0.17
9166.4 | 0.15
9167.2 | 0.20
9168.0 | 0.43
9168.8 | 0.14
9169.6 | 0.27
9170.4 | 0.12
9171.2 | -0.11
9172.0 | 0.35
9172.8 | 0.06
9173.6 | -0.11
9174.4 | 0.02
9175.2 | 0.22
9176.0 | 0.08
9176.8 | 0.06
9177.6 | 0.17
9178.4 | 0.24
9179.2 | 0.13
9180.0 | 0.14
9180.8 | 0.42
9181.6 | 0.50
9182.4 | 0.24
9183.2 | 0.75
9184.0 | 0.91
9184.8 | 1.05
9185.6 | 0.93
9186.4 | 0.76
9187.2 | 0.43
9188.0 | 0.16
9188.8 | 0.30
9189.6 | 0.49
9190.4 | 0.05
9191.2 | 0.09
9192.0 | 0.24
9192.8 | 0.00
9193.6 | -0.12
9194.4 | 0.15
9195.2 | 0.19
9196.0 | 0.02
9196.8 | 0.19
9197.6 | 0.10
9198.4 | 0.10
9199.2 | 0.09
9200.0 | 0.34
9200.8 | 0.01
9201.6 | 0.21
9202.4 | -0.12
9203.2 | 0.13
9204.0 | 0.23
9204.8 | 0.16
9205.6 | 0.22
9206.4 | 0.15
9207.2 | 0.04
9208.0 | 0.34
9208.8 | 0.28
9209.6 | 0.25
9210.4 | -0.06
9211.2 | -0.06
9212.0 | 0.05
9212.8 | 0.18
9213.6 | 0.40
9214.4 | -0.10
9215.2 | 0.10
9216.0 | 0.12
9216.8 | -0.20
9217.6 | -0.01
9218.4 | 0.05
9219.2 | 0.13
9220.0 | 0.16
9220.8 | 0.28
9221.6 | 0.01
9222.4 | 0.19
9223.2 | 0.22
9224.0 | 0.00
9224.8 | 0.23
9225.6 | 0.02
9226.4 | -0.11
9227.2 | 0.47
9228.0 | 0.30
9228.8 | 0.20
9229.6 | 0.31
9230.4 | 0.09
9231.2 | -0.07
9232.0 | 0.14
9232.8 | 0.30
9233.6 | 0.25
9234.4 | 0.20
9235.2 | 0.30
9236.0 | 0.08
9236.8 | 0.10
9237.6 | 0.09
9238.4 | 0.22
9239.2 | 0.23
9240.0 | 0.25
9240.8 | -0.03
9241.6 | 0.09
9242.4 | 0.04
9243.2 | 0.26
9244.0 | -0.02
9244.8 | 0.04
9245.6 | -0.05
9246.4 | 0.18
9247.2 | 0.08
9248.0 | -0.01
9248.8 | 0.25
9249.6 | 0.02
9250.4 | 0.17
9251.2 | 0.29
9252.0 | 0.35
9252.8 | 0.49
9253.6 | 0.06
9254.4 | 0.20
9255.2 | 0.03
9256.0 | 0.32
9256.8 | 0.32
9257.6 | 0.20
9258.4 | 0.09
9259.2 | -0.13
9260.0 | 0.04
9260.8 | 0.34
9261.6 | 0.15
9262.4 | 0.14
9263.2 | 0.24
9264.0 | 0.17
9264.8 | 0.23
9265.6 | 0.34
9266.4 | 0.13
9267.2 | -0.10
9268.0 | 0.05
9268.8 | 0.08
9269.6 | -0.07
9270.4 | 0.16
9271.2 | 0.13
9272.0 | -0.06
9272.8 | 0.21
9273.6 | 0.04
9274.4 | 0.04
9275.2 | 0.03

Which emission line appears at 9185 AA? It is H-beta 4861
